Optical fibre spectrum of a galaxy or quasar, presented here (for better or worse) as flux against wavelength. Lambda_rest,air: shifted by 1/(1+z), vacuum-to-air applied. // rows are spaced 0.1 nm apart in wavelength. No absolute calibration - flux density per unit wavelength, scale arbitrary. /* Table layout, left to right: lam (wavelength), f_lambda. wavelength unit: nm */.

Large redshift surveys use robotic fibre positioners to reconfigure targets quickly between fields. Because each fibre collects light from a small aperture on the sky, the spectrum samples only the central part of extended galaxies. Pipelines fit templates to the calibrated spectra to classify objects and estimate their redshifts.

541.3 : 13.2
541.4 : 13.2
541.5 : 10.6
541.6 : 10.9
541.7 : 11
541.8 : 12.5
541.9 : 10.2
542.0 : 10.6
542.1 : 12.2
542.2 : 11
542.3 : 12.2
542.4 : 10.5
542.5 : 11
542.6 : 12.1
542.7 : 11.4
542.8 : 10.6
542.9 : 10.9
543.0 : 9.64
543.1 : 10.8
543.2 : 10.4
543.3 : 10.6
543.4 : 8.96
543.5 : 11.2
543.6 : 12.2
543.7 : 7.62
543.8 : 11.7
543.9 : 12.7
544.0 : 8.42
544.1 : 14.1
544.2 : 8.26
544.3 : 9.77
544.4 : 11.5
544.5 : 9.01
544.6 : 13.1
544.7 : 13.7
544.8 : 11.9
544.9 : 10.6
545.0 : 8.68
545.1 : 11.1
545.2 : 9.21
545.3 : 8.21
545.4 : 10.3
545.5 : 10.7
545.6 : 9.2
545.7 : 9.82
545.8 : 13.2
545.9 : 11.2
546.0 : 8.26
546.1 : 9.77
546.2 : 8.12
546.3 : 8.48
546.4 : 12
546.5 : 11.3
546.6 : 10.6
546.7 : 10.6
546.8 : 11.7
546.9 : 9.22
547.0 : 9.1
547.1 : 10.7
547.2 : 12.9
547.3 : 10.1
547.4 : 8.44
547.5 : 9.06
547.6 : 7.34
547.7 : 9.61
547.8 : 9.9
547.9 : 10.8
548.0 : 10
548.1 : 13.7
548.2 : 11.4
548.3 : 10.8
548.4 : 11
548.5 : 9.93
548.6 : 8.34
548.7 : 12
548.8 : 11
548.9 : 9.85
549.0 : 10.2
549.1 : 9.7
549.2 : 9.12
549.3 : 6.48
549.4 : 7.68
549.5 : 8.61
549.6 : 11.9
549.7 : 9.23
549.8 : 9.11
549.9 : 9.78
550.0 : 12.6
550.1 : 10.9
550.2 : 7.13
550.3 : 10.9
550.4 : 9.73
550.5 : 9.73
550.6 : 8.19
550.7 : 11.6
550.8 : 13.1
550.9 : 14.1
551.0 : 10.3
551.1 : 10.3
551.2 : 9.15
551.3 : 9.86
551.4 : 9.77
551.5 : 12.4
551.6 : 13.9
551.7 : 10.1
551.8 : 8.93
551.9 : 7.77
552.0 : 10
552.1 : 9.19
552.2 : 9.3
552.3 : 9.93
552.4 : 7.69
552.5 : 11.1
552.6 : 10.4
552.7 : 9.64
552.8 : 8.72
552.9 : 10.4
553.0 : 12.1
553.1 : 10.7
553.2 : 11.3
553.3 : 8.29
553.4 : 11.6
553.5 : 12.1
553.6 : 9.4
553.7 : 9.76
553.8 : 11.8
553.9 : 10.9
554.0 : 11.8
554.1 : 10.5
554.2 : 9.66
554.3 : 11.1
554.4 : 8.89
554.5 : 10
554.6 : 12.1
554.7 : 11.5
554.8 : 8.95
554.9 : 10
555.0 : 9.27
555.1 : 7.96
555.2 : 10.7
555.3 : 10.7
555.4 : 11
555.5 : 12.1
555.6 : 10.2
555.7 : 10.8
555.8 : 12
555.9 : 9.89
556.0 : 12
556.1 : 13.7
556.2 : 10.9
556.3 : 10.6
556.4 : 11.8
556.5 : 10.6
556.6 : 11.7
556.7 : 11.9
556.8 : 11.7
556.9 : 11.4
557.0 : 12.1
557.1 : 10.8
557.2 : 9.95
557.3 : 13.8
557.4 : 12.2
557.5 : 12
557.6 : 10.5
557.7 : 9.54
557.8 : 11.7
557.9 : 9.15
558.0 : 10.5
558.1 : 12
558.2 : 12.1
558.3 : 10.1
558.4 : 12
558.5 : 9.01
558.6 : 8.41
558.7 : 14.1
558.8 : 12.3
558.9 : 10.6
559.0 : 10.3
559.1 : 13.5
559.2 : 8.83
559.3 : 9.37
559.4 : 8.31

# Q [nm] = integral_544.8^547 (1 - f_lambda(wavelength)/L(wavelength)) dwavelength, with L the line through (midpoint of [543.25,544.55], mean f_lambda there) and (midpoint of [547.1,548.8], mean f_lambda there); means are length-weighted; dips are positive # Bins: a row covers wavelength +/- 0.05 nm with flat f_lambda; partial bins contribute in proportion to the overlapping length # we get 0.06 nm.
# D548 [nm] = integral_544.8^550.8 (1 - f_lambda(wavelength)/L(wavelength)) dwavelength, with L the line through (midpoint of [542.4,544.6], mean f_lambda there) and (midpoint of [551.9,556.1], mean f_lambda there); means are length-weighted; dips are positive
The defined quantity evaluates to 0.28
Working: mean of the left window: 10.7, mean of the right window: 10.4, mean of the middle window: 10.1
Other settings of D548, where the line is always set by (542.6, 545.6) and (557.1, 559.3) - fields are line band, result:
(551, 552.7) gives 0.13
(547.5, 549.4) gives 0.13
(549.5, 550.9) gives 0.05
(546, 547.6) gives 0.10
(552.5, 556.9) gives 0.08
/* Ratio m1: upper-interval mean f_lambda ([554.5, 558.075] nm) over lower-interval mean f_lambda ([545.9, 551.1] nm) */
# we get 1.09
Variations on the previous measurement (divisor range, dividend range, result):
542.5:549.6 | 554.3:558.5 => 1.06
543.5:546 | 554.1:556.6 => 1.01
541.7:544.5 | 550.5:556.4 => 0.97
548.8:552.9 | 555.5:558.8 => 1.13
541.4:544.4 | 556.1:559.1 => 1.03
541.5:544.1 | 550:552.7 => 0.94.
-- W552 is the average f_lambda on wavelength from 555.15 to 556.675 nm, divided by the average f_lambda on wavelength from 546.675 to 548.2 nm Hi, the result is 1.1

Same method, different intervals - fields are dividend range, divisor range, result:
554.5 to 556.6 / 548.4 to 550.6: 1.12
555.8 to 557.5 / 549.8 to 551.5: 1.11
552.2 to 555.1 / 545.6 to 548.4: 1.00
